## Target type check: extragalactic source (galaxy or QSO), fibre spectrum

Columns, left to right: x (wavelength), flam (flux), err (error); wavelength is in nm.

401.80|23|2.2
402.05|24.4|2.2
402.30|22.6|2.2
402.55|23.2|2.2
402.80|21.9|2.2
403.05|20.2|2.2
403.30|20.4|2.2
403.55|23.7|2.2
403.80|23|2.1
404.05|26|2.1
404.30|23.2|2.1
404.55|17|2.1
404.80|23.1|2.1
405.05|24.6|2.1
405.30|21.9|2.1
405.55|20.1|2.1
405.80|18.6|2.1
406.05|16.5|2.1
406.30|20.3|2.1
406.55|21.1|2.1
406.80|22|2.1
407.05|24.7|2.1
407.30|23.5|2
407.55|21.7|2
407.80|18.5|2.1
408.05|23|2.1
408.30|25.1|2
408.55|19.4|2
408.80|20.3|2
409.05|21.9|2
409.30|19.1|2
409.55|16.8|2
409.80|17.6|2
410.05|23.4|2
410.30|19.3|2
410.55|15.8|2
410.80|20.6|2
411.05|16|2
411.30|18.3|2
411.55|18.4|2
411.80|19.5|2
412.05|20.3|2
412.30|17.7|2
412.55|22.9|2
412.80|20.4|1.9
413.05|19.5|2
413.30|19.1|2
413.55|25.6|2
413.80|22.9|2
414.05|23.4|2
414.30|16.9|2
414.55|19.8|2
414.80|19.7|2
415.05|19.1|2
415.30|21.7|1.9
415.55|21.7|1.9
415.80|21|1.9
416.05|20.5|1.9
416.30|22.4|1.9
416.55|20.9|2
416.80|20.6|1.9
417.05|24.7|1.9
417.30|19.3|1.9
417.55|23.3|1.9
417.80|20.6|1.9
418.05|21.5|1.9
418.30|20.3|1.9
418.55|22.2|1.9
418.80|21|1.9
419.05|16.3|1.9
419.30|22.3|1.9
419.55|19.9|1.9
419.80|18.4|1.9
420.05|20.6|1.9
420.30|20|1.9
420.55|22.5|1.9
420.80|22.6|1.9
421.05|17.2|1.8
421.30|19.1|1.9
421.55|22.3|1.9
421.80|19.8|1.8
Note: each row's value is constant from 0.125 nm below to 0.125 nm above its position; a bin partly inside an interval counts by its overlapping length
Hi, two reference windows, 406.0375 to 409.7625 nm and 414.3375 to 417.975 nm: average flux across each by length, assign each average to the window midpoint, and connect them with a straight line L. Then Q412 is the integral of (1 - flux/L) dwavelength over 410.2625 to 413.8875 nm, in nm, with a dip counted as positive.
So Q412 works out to 0.22 nm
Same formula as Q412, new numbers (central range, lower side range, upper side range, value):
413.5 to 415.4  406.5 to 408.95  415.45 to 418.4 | 0.05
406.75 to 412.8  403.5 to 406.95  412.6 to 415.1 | 0.25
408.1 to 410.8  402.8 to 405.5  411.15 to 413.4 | 0.07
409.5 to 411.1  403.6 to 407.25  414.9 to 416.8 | 0.20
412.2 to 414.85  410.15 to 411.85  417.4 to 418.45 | -0.19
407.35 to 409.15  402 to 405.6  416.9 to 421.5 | 0.03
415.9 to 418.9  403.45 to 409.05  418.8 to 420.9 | -0.13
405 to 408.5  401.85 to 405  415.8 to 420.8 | 0.11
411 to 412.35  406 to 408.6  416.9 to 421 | 0.18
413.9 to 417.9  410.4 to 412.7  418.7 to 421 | -0.28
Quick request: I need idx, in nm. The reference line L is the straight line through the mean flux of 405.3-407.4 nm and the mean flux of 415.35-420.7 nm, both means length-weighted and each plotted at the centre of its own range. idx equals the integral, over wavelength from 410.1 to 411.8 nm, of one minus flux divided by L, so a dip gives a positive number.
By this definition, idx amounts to 0.20 nm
